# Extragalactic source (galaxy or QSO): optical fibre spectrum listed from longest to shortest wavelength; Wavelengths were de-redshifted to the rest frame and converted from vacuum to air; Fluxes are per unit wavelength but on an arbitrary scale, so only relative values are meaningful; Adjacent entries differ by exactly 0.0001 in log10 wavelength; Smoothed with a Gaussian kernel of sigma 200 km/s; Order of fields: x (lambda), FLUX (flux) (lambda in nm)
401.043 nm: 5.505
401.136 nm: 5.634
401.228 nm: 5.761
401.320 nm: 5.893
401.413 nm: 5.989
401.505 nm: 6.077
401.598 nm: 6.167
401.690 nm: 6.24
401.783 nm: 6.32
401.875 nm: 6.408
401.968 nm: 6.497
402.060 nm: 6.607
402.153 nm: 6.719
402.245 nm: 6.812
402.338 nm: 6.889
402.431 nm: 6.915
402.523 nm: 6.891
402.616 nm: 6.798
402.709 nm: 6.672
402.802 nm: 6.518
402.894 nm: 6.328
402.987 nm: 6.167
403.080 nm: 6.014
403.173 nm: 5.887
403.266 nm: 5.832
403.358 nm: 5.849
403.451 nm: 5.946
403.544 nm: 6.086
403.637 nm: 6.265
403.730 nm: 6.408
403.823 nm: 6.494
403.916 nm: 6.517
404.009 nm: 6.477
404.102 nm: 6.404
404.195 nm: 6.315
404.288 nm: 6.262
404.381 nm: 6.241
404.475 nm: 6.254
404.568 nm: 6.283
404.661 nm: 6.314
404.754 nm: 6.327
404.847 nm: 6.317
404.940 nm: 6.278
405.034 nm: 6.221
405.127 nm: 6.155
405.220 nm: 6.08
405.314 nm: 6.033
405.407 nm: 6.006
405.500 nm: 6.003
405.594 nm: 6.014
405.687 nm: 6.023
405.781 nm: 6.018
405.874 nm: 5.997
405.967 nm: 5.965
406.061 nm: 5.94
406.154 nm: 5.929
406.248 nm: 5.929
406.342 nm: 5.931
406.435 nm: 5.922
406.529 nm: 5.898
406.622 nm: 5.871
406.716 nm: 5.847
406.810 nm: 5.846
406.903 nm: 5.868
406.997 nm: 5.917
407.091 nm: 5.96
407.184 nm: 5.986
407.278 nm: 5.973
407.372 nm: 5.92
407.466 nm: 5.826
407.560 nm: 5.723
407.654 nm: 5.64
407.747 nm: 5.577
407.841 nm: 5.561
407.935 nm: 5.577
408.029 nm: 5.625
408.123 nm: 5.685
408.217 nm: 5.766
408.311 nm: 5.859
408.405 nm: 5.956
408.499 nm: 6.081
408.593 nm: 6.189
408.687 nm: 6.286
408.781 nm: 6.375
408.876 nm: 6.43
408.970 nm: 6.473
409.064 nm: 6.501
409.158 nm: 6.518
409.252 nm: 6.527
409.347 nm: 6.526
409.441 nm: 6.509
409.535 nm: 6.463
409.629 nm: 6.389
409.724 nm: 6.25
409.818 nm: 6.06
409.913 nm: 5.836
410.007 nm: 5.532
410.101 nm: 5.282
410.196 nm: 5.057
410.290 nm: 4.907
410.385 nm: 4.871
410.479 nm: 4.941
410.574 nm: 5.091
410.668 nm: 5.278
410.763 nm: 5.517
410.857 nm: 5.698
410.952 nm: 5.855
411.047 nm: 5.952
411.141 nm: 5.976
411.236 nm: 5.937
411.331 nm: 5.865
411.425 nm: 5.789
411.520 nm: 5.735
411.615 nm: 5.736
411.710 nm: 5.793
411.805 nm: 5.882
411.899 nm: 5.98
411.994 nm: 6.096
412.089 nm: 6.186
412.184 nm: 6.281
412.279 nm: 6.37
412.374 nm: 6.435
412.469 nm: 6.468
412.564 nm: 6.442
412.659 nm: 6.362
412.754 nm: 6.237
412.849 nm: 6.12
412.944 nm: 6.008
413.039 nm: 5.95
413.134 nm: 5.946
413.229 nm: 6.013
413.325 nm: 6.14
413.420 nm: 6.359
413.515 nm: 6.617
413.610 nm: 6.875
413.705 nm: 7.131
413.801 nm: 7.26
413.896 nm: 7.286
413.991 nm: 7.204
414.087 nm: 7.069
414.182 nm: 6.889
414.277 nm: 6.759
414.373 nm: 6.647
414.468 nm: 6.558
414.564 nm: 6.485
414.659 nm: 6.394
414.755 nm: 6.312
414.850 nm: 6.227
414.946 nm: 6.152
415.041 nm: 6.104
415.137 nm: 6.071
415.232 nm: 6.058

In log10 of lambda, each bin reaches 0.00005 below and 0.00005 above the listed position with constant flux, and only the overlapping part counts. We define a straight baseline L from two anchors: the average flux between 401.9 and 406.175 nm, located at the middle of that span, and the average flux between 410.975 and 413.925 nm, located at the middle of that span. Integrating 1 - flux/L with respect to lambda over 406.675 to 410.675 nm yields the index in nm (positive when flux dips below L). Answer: 0.24 nm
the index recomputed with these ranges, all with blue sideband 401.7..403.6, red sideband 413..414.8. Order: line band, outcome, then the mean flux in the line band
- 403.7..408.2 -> 0.309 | 6.02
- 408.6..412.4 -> 0.365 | 5.93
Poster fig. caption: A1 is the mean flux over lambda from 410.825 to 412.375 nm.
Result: 5.96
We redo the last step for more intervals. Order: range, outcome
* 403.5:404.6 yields 6.33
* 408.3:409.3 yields 6.3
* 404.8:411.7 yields 5.9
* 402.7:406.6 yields 6.15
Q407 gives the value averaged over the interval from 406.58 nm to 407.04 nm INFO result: 5.87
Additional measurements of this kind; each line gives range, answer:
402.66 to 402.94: 6.51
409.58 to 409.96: 6.13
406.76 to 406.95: 5.86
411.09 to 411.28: 5.97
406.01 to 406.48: 5.93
